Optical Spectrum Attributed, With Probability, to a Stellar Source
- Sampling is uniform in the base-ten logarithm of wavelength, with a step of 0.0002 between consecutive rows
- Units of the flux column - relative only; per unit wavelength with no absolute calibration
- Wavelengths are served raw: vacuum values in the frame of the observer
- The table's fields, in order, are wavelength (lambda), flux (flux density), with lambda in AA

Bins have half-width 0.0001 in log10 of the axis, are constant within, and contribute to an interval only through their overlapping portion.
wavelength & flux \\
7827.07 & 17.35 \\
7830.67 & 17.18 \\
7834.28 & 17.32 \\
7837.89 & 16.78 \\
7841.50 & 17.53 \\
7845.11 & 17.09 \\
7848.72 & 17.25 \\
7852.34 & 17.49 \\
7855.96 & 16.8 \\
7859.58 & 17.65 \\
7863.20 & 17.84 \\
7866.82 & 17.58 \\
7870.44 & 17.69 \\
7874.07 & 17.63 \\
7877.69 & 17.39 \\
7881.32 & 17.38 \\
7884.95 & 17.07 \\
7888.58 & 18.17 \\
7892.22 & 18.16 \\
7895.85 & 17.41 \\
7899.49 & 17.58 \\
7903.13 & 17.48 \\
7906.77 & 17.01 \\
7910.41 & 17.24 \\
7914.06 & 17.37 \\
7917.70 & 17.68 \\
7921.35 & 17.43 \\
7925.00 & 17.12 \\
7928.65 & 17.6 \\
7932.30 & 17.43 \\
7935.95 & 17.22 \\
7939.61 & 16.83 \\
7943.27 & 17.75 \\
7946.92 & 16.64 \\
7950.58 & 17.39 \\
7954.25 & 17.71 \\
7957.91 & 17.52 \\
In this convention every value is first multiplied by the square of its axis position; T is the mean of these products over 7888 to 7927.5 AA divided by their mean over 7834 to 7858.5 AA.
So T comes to 1.03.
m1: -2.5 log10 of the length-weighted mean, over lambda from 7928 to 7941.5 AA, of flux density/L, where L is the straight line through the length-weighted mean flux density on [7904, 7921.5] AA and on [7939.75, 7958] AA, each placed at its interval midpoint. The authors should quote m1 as 0.01 mag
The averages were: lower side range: 17.3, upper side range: 17.3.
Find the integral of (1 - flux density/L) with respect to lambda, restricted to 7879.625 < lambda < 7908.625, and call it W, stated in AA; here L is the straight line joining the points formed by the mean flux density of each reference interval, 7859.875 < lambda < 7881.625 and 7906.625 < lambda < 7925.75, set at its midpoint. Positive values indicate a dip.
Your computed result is -0.10 AA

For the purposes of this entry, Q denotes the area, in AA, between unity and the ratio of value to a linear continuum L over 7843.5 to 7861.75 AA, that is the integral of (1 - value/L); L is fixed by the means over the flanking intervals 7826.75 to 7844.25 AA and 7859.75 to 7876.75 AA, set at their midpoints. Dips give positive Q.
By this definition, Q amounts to 0.2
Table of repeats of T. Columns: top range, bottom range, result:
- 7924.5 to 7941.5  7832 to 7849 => 1.03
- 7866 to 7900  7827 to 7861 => 1.03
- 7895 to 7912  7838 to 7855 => 1.02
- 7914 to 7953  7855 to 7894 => 1.00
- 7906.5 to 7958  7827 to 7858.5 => 1.03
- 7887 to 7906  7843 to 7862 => 1.04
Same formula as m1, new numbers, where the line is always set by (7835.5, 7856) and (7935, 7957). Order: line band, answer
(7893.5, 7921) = -0.01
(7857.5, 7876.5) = -0.03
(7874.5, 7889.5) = -0.02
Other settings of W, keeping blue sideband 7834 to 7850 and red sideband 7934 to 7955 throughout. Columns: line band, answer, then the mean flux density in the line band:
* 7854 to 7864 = -0.11 AA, 17.4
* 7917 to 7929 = -0.14 AA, 17.4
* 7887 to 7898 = -0.44 AA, 17.9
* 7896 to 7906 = -0.14 AA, 17.4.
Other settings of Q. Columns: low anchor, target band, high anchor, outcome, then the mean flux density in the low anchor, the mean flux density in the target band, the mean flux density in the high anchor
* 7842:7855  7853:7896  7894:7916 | -0.6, 17.3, 17.6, 17.4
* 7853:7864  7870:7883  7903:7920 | -0.1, 17.4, 17.5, 17.3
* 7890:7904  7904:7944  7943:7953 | 0.2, 17.7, 17.3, 17.2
